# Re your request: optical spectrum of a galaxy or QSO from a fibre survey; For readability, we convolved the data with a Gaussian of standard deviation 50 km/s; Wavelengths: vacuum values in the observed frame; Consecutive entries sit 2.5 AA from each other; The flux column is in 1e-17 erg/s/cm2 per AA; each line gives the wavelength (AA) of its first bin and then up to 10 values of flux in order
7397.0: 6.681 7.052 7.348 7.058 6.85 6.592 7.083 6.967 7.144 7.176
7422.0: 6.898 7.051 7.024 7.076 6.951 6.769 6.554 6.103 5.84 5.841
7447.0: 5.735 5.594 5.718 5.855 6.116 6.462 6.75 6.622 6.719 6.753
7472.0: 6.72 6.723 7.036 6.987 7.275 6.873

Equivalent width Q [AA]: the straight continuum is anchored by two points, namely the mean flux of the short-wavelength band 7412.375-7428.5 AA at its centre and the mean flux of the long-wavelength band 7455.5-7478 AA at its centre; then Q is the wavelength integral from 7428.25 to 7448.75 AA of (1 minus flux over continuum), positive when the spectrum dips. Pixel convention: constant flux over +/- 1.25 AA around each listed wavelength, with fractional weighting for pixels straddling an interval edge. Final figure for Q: 1.6 AA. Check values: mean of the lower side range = 7.05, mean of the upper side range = 6.64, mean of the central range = 6.34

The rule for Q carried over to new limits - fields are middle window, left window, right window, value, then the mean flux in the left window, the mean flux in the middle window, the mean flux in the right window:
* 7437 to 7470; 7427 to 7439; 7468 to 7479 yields 3.2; 6.81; 6.16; 6.82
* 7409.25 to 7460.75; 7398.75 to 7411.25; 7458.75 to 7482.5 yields 3.0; 6.98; 6.5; 6.8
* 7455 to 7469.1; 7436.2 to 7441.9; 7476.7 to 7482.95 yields 0.4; 6.21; 6.51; 7.1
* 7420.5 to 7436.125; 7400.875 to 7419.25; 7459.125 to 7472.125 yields -0.1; 7.01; 6.96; 6.68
